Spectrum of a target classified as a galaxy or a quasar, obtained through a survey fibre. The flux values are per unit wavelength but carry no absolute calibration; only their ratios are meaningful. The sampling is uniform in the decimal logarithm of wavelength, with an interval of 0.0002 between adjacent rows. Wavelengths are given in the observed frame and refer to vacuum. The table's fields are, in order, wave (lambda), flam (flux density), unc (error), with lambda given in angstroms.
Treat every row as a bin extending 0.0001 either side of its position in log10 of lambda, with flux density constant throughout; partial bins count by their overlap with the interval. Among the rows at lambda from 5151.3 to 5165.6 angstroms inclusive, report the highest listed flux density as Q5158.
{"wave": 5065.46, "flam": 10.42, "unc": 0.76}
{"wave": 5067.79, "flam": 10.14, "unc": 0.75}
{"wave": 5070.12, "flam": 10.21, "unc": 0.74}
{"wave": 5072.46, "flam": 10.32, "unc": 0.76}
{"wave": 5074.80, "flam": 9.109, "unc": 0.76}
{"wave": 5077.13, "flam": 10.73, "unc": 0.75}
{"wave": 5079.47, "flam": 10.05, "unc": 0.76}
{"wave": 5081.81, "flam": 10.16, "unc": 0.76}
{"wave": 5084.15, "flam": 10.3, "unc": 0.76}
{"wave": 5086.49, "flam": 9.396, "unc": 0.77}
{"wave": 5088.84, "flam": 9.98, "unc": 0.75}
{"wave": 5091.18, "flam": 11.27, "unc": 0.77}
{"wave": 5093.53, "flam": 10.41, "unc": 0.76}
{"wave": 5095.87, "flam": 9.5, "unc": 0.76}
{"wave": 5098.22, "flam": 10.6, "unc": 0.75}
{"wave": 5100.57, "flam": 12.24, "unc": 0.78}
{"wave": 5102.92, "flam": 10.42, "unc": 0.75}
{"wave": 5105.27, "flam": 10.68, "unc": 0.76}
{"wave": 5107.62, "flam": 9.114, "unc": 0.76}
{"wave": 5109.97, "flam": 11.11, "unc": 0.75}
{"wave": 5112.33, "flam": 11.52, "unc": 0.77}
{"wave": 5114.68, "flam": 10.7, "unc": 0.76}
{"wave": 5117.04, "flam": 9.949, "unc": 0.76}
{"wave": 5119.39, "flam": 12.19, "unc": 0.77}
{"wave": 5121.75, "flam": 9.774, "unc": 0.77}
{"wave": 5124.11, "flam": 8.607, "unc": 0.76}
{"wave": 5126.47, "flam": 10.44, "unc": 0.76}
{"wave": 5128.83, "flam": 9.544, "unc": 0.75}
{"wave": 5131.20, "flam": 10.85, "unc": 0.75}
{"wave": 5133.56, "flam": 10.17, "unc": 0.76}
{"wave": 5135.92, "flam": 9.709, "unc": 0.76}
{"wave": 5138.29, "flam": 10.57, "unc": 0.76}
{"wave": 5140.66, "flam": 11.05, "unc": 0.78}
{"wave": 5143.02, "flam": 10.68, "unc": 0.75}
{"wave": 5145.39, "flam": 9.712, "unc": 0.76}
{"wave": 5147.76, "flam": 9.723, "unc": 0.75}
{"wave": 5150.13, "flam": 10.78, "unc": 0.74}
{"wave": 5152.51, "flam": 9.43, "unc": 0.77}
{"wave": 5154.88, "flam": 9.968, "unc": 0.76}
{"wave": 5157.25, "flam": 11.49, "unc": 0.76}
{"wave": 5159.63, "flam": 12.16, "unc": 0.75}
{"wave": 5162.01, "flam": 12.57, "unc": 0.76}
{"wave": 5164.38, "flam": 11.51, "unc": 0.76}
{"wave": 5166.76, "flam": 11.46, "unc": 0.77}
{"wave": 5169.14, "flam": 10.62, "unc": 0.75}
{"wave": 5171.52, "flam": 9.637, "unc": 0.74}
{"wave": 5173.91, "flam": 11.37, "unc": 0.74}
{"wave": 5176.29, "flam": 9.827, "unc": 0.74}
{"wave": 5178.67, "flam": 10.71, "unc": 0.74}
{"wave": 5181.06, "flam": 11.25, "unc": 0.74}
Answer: 12.57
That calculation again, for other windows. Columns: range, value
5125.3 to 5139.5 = 10.85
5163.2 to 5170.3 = 11.51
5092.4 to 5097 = 10.41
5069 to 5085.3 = 10.73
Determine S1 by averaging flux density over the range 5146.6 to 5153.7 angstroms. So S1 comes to 9.97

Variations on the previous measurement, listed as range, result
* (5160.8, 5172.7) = 11.2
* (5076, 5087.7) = 10.1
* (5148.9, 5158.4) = 10.4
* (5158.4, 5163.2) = 12.4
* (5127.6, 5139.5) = 10.2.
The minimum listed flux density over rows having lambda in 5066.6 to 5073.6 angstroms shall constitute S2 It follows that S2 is 10.14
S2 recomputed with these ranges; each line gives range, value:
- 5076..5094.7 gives 9.396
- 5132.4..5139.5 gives 9.709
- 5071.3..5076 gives 9.109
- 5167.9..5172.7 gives 9.637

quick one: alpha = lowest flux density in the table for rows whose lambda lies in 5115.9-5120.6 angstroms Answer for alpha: 9.949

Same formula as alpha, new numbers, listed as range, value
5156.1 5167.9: 11.46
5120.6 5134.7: 8.607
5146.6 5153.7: 9.43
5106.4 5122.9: 9.114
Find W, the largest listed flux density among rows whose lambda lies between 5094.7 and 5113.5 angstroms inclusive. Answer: 12.24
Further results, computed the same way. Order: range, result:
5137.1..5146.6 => 11.05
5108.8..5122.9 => 12.19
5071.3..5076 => 10.32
